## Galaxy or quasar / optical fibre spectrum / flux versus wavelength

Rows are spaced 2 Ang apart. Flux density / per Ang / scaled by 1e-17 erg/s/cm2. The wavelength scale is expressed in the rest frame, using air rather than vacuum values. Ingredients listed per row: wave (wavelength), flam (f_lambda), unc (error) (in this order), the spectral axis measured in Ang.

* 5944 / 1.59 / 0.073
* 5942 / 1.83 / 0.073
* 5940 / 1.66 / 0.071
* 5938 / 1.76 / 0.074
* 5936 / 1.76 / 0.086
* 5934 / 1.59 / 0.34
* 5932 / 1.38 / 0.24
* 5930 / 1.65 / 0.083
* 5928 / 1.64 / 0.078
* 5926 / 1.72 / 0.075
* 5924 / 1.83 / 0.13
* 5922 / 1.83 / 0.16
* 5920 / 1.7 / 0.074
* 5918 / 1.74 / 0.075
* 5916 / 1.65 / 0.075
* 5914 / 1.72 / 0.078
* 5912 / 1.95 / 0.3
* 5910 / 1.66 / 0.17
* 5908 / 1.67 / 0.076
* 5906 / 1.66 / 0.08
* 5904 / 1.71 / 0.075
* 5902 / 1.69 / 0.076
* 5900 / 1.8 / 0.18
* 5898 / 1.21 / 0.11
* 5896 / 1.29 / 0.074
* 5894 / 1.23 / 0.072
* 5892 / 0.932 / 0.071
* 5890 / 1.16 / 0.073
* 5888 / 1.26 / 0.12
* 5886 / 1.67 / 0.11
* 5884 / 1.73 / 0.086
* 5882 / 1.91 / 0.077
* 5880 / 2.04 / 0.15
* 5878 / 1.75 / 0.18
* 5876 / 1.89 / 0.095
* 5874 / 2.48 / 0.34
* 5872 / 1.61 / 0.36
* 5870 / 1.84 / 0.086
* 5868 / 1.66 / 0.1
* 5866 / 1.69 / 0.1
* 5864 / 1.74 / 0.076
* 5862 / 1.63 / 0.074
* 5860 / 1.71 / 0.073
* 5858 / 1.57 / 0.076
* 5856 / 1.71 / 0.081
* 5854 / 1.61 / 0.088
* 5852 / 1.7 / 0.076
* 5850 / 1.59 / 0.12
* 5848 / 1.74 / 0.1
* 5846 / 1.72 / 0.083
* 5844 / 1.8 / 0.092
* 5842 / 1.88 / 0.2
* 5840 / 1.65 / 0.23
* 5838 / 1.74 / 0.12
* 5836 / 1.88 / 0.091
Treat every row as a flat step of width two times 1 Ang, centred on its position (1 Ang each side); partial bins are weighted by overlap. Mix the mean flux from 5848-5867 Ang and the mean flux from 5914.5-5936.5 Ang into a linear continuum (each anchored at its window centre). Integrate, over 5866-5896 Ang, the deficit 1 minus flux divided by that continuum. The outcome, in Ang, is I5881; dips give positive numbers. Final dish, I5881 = 0.5 Ang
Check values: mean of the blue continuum 1.67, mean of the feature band 1.64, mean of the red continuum 1.68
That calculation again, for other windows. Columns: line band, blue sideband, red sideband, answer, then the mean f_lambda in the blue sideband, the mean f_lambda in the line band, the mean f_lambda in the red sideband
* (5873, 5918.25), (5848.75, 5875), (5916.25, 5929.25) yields 2.4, 1.73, 1.64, 1.74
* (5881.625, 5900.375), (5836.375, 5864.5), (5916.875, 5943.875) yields 3.4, 1.7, 1.39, 1.7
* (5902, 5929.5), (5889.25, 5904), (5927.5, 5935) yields -4.8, 1.36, 1.73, 1.56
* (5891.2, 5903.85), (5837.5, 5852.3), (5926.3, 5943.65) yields 2.2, 1.73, 1.39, 1.66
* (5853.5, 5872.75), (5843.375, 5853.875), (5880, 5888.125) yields 0.4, 1.7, 1.68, 1.73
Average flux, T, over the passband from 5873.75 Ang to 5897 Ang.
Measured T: 1.58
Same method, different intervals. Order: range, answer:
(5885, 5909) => 1.44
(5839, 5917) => 1.66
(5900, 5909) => 1.7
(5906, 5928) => 1.74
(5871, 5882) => 1.95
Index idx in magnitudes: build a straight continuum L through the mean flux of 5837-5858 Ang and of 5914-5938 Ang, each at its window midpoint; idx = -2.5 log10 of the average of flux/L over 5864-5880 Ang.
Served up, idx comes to -0.09 mag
